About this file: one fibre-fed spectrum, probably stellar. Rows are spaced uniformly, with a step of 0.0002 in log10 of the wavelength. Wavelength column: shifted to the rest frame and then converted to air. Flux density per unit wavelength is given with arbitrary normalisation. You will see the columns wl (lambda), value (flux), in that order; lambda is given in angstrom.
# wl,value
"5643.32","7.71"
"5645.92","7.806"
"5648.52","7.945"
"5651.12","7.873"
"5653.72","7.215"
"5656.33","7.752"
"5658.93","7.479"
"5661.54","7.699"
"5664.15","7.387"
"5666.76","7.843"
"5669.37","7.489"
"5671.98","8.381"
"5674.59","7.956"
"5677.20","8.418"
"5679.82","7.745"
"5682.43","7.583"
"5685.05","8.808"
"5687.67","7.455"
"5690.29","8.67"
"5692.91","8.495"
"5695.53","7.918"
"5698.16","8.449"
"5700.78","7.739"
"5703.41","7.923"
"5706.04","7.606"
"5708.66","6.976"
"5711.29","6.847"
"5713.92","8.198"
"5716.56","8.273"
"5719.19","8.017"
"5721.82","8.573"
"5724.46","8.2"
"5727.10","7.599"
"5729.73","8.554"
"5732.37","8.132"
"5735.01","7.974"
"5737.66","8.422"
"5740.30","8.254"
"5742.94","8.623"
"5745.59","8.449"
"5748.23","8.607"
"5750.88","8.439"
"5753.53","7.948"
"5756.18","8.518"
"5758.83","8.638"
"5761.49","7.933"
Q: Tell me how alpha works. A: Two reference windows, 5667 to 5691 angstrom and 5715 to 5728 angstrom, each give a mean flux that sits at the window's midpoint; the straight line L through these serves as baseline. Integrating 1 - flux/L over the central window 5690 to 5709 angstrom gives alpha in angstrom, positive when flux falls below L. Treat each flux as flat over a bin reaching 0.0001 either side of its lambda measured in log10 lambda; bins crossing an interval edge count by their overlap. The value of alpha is 0.2 angstrom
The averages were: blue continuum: 8.03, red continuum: 8.15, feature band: 7.99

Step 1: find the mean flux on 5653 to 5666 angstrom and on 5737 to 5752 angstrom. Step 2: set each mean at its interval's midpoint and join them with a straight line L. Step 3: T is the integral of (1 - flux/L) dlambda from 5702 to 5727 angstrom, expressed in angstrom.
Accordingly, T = 0.9 angstrom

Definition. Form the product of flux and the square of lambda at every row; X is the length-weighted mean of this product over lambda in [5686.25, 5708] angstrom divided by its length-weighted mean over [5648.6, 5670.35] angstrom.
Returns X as 1.07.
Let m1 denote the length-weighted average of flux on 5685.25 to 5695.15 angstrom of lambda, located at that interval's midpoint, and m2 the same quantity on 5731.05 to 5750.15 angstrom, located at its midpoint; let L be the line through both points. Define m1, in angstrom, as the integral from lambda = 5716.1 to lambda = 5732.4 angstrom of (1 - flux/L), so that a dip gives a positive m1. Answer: 0.2 angstrom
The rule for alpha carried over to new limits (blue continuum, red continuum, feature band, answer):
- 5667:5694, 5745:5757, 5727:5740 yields 0.2 angstrom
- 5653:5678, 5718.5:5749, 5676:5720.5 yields 0.4 angstrom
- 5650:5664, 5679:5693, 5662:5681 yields -0.1 angstrom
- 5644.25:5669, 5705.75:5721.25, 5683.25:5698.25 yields -1.1 angstrom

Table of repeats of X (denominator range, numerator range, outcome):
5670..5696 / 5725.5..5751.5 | 1.04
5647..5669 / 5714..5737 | 1.09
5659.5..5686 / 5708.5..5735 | 1.03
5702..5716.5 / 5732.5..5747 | 1.11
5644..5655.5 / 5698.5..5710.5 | 1.01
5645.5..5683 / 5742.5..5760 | 1.12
